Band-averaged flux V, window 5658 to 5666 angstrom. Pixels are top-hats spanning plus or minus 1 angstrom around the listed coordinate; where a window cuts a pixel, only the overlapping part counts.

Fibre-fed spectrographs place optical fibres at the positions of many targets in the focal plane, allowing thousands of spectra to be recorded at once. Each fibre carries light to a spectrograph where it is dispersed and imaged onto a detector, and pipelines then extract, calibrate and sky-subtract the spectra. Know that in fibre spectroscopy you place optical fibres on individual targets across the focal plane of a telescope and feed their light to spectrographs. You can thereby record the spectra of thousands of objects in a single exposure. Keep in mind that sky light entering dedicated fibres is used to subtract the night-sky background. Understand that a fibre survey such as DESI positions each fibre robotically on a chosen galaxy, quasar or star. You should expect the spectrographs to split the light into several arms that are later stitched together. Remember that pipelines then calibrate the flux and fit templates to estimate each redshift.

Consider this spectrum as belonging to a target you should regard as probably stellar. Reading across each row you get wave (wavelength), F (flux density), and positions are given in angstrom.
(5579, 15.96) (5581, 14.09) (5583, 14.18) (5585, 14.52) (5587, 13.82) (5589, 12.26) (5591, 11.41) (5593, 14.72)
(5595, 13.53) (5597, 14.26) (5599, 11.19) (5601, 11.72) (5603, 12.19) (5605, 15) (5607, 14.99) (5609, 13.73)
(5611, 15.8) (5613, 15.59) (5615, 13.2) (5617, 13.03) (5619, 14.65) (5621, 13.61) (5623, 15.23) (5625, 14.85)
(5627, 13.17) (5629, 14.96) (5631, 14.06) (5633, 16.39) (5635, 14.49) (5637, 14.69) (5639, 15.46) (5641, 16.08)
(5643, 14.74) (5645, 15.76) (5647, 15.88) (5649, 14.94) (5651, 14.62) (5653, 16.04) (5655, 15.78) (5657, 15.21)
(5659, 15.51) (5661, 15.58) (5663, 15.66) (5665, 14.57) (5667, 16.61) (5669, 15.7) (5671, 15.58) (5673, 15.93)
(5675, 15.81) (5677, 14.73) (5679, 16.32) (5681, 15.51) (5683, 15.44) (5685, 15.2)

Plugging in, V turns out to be 15.3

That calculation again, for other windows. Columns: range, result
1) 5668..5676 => 15.8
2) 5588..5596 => 13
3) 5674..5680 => 15.6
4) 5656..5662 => 15.4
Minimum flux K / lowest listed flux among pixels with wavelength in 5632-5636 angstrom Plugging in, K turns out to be 14.49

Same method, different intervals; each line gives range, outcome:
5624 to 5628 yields 13.17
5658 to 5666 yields 14.57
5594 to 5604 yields 11.19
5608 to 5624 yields 13.03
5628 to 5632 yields 14.06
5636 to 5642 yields 14.69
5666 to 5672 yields 15.58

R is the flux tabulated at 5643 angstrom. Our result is 14.74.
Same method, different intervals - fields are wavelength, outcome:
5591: 11.41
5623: 15.23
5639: 15.46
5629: 14.96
